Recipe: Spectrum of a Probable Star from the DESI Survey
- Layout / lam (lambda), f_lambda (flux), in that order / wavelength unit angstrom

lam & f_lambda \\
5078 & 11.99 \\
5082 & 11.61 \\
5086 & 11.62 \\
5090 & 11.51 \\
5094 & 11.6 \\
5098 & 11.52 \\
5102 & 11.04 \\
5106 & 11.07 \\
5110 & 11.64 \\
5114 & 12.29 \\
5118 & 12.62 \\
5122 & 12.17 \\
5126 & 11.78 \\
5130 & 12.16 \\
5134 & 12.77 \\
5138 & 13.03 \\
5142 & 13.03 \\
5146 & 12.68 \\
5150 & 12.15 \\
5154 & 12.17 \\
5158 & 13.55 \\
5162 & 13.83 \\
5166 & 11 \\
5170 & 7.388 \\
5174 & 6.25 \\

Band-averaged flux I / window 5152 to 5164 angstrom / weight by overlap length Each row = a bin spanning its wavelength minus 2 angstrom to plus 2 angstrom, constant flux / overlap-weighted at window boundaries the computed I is 13.2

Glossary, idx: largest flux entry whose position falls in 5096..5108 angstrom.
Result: 11.52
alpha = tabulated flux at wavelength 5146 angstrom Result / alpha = 12.68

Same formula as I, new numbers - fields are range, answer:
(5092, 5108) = 11.3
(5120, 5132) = 12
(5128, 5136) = 12.5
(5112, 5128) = 12.2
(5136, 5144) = 13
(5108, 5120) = 12.2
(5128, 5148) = 12.7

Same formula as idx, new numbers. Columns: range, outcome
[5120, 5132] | 12.17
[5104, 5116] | 12.29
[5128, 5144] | 13.03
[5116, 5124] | 12.62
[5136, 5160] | 13.55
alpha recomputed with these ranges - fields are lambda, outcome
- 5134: 12.77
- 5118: 12.62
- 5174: 6.25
